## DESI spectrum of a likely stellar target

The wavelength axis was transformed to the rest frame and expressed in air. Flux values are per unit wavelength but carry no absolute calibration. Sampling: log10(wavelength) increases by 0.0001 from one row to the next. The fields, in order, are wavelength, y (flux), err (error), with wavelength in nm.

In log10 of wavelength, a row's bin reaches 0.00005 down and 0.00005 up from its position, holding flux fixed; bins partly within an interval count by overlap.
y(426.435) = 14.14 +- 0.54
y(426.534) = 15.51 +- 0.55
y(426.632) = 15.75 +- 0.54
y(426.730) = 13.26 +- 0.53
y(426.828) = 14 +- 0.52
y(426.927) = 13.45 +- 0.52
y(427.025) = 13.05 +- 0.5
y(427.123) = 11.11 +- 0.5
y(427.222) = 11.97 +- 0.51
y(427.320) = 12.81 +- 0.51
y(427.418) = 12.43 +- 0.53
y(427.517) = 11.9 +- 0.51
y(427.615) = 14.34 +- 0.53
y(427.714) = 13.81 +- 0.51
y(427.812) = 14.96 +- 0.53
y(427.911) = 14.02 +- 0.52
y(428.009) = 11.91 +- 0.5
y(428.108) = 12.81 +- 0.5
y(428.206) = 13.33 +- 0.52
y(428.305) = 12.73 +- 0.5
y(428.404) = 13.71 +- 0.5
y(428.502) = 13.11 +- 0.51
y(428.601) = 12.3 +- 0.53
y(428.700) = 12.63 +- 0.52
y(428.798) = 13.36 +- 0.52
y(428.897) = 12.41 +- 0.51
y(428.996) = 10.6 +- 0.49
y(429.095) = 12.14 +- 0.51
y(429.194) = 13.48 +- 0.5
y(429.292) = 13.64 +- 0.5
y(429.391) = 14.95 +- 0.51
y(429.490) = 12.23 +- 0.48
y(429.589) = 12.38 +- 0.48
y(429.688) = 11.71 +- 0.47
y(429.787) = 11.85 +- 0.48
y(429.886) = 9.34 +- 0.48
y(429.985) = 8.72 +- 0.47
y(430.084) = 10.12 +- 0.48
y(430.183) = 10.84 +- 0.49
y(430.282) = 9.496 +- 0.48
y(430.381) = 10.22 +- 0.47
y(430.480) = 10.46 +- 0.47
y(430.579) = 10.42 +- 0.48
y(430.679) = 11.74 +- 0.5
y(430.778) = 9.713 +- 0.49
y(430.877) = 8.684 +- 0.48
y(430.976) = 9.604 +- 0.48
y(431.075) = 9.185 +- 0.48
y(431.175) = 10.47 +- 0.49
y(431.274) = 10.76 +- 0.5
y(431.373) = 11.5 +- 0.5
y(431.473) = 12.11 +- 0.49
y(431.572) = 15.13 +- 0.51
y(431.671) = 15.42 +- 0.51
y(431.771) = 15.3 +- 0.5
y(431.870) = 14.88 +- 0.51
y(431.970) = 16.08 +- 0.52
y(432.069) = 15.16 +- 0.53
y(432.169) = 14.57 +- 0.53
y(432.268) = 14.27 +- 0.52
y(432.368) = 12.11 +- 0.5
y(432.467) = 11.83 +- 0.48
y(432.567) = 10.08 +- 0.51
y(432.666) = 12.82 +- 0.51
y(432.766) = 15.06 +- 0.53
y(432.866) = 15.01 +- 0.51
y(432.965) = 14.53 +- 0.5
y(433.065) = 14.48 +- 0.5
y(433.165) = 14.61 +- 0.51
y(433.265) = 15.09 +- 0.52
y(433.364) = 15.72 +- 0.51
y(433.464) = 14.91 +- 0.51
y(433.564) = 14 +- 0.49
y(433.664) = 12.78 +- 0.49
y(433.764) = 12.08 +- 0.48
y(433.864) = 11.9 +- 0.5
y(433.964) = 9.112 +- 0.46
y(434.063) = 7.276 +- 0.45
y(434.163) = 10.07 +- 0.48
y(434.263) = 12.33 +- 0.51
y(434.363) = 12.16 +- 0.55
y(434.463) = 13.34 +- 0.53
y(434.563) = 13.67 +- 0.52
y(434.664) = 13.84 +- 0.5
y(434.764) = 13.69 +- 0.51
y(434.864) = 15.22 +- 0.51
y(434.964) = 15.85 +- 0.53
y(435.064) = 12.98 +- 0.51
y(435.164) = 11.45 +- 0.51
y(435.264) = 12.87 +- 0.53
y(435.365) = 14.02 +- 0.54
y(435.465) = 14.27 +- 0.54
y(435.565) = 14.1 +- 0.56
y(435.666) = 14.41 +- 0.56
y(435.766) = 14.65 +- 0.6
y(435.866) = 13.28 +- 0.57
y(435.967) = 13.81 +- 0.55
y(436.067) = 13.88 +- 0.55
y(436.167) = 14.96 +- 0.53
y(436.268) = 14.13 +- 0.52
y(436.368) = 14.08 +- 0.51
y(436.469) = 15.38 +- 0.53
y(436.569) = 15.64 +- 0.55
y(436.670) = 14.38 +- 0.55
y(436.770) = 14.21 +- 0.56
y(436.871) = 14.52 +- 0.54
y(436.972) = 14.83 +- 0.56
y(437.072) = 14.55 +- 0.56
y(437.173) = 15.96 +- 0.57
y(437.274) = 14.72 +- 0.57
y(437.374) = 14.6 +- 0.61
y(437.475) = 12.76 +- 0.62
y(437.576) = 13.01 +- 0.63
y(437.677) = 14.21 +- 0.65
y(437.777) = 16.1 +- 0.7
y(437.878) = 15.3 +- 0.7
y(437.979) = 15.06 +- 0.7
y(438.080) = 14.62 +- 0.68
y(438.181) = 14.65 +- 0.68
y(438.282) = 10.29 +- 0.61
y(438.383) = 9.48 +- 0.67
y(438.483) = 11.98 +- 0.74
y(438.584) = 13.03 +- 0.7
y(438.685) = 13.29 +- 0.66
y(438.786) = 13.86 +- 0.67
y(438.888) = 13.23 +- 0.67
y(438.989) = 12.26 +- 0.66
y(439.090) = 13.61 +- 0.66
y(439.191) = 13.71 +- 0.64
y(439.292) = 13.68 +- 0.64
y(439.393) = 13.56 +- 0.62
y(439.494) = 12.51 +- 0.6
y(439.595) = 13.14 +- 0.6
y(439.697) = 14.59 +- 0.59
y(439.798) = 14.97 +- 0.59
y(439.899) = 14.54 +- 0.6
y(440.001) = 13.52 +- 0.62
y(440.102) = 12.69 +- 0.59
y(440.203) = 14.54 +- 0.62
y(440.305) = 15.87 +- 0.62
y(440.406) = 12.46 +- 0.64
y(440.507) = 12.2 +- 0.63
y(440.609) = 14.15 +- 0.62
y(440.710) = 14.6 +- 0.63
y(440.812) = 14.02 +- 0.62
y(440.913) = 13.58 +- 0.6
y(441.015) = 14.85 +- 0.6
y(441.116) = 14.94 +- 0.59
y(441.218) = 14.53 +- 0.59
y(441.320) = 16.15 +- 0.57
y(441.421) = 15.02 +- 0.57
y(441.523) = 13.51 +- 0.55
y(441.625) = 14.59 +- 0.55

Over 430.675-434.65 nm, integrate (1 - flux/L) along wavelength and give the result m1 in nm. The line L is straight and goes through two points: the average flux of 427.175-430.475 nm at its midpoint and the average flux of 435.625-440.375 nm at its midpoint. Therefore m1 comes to 0.07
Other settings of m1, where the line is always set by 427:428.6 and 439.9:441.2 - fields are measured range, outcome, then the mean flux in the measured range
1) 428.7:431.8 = 0.38 nm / 11.5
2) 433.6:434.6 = 0.15 nm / 11.5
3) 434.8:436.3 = -0.04 nm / 14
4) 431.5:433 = -0.09 nm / 14.1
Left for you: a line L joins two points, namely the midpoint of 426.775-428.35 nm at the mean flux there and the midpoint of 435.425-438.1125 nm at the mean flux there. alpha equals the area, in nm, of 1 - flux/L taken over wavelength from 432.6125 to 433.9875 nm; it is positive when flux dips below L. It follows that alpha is 0.01 nm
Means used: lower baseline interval 13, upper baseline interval 14.5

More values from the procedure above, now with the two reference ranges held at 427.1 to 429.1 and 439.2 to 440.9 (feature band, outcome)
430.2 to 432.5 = 0.171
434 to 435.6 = 0.057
